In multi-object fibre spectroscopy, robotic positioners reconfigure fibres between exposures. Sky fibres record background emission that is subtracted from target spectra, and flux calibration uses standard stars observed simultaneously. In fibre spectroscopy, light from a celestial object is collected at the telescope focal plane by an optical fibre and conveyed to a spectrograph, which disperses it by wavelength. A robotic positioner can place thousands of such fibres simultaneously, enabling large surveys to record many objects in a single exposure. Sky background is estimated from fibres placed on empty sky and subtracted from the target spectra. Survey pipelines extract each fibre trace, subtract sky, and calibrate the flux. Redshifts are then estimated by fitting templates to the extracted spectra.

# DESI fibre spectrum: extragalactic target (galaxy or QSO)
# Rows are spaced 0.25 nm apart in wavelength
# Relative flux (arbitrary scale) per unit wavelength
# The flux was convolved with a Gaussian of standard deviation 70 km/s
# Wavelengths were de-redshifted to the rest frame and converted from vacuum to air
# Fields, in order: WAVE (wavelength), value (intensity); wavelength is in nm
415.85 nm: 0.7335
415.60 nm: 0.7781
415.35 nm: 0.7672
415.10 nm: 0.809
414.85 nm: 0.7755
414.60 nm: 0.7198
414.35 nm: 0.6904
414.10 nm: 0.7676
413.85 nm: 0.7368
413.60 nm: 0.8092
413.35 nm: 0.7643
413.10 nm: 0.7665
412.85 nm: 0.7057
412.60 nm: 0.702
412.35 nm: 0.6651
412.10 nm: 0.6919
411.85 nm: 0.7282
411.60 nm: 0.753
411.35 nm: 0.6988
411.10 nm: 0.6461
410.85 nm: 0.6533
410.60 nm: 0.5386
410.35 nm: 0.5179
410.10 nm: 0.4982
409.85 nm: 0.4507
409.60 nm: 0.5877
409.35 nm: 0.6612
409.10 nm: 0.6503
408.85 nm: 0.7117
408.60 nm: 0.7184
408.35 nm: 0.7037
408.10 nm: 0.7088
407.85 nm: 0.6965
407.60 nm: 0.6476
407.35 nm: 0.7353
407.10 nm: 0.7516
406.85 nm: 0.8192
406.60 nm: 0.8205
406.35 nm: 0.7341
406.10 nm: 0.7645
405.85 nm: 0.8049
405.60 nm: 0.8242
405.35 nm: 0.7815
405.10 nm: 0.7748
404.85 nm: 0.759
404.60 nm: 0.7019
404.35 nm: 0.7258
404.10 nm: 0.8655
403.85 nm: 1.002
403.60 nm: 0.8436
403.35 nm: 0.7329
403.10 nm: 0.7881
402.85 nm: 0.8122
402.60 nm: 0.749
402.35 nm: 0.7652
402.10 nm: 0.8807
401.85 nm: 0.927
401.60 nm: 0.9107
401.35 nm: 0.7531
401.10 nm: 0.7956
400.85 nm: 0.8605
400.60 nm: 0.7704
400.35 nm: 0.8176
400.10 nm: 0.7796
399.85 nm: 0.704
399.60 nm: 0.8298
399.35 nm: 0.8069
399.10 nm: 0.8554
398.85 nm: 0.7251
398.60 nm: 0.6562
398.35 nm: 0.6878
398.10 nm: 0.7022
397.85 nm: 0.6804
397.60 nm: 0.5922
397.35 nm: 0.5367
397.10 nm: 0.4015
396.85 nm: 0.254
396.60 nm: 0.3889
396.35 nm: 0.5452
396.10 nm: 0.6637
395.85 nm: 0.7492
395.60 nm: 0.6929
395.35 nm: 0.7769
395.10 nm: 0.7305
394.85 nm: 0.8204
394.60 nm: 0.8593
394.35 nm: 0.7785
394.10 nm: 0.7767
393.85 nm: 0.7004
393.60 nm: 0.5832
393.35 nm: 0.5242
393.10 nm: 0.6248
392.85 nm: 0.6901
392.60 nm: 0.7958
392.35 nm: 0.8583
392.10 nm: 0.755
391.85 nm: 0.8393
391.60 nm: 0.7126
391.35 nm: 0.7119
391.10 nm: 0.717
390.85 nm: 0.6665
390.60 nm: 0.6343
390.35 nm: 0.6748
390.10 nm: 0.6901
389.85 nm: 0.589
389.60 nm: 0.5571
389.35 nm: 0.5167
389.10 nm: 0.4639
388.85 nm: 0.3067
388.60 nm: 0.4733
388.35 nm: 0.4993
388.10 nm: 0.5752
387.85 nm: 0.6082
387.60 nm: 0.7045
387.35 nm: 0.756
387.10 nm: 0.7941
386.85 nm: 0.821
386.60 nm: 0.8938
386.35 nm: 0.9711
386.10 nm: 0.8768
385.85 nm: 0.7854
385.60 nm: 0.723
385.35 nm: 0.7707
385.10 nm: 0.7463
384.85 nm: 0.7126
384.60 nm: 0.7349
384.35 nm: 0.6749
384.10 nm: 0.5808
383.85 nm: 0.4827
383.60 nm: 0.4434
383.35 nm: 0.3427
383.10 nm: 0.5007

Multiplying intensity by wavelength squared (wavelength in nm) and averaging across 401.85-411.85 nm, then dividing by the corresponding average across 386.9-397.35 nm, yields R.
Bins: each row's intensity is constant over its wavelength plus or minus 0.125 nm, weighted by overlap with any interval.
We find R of 1.21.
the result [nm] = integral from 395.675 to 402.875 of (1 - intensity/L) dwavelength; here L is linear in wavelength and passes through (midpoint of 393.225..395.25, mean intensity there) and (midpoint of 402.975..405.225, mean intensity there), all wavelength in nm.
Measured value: 0.518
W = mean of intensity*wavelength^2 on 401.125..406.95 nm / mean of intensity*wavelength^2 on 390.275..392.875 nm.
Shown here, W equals 1.17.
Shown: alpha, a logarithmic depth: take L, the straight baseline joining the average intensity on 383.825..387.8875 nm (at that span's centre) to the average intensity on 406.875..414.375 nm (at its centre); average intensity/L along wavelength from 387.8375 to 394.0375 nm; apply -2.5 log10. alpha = 0.17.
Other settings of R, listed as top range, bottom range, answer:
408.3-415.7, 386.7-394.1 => 1.18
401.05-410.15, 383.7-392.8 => 1.20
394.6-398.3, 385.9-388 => 0.81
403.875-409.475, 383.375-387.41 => 1.15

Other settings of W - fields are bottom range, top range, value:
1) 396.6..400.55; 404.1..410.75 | 1.10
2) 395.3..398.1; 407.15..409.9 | 1.24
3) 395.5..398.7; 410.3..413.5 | 1.27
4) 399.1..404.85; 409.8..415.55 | 0.90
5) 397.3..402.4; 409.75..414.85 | 0.94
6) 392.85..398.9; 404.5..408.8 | 1.23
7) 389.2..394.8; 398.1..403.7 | 1.19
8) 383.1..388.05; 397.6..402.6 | 1.20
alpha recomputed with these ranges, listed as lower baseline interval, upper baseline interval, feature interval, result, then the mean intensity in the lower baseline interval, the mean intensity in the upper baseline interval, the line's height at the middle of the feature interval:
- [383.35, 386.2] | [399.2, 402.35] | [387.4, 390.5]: 0.25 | 0.668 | 0.818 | 0.707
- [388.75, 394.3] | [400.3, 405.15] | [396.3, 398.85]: 0.32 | 0.657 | 0.812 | 0.741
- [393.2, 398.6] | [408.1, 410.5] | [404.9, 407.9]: -0.23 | 0.641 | 0.615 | 0.621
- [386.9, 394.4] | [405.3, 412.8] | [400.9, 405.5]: -0.20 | 0.653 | 0.688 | 0.677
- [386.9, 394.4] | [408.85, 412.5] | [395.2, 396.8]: 0.05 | 0.653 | 0.628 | 0.646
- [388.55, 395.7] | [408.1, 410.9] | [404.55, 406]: -0.23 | 0.675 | 0.612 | 0.627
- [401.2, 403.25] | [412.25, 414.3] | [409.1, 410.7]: 0.36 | 0.822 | 0.739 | 0.764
